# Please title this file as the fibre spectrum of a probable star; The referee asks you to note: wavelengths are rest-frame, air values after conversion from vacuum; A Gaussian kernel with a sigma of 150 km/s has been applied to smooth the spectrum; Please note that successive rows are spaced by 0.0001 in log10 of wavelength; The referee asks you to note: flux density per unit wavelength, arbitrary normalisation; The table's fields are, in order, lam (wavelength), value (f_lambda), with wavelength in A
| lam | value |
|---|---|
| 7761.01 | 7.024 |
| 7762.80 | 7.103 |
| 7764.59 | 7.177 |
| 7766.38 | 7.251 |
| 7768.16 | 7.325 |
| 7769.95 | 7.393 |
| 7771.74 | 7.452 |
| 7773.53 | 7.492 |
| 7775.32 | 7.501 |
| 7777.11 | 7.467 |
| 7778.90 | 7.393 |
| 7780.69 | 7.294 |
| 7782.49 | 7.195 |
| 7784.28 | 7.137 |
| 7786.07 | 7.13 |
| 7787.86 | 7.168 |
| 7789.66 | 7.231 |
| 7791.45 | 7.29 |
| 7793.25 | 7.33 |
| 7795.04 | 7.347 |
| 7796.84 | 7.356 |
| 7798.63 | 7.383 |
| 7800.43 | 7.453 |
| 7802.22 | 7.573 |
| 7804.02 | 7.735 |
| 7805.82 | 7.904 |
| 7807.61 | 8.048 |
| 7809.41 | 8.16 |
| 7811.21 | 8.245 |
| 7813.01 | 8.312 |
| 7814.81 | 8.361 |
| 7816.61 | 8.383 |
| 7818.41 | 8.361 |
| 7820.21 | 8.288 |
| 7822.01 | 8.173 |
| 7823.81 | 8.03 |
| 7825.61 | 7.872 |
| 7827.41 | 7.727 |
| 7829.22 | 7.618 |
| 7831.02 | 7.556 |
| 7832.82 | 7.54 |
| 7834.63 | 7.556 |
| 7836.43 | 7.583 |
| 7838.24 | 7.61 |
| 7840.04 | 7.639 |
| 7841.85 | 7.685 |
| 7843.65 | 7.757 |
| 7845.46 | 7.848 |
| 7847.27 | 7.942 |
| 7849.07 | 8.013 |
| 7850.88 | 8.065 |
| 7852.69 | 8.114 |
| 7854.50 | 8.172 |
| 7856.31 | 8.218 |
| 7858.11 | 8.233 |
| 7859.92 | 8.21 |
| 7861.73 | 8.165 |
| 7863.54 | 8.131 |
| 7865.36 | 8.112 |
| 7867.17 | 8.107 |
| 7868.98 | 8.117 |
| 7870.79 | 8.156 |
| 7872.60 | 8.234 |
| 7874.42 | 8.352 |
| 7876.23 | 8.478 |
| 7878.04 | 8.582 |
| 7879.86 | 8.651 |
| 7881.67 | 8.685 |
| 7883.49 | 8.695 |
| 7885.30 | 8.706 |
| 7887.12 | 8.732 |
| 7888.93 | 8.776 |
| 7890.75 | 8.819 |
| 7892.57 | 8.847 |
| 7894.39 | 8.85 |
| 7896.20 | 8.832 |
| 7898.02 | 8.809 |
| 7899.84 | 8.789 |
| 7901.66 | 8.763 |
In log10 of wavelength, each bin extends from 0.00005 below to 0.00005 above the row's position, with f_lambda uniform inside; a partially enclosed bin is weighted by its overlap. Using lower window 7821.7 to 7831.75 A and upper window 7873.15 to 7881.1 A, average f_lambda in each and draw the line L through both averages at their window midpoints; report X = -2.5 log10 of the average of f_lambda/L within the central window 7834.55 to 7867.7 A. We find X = 0.03 mag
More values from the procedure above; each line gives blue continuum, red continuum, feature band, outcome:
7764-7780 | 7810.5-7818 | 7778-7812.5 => 0.057 mag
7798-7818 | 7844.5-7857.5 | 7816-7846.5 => 0.026 mag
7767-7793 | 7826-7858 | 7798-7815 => -0.053 mag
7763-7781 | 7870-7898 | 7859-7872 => 0.037 mag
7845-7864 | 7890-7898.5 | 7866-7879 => 0.019 mag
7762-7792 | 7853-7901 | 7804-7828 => -0.052 mag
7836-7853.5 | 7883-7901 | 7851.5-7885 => 0.000 mag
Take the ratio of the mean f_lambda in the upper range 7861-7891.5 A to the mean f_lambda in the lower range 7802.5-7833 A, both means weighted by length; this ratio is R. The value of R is 1.05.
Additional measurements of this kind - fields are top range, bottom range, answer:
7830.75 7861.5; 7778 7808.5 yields 1.06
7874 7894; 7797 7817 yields 1.09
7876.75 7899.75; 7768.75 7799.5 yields 1.19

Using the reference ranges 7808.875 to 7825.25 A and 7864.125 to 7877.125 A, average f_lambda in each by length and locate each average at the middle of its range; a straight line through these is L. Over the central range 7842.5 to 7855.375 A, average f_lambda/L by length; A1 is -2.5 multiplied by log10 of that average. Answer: 0.03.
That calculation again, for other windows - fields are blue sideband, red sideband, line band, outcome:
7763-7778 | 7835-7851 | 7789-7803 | 0.02 mag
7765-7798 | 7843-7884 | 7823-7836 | 0.02 mag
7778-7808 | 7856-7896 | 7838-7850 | 0.03 mag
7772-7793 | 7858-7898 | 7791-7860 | 0.00 mag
